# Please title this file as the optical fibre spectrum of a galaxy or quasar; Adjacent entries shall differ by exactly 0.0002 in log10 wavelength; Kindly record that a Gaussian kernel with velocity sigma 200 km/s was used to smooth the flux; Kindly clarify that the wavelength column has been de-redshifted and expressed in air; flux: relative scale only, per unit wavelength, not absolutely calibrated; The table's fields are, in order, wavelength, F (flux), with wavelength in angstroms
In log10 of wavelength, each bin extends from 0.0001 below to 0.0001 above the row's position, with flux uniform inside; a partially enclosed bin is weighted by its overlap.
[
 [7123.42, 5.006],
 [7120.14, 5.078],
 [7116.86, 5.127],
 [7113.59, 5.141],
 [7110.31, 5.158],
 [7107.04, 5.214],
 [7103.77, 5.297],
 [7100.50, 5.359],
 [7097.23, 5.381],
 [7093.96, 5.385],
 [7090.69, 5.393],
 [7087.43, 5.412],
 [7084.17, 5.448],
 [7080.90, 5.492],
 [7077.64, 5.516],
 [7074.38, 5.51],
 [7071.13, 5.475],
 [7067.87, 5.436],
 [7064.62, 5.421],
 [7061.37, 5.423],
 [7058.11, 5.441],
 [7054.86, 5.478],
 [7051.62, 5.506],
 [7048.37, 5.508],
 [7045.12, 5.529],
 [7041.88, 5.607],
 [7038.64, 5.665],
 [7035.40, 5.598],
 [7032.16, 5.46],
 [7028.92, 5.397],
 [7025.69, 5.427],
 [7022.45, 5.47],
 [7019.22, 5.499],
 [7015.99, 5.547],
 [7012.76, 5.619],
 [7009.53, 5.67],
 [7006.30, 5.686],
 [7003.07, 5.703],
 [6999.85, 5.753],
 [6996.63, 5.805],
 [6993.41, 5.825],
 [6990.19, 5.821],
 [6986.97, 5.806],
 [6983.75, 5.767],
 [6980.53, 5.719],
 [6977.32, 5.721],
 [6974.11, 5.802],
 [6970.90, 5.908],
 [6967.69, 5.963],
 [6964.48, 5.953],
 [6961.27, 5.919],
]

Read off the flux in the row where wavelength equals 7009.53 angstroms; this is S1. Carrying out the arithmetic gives 5.67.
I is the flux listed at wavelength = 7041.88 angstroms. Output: 5.607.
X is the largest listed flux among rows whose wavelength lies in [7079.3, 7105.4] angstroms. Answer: 5.492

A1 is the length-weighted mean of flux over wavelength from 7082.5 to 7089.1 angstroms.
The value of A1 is 5.43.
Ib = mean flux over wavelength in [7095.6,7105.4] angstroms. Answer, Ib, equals 5.35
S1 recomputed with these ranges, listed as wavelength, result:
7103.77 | 5.297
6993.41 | 5.825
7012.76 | 5.619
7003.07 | 5.703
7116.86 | 5.127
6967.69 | 5.963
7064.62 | 5.421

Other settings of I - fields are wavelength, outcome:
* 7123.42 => 5.006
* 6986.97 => 5.806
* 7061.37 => 5.423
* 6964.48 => 5.953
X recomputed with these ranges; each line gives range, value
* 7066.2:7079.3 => 5.516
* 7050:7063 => 5.506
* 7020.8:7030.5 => 5.47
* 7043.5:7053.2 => 5.529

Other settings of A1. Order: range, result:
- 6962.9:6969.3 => 5.96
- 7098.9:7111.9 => 5.26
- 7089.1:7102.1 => 5.38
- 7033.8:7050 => 5.58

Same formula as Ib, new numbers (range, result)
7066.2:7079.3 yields 5.49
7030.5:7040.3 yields 5.57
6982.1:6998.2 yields 5.8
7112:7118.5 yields 5.14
